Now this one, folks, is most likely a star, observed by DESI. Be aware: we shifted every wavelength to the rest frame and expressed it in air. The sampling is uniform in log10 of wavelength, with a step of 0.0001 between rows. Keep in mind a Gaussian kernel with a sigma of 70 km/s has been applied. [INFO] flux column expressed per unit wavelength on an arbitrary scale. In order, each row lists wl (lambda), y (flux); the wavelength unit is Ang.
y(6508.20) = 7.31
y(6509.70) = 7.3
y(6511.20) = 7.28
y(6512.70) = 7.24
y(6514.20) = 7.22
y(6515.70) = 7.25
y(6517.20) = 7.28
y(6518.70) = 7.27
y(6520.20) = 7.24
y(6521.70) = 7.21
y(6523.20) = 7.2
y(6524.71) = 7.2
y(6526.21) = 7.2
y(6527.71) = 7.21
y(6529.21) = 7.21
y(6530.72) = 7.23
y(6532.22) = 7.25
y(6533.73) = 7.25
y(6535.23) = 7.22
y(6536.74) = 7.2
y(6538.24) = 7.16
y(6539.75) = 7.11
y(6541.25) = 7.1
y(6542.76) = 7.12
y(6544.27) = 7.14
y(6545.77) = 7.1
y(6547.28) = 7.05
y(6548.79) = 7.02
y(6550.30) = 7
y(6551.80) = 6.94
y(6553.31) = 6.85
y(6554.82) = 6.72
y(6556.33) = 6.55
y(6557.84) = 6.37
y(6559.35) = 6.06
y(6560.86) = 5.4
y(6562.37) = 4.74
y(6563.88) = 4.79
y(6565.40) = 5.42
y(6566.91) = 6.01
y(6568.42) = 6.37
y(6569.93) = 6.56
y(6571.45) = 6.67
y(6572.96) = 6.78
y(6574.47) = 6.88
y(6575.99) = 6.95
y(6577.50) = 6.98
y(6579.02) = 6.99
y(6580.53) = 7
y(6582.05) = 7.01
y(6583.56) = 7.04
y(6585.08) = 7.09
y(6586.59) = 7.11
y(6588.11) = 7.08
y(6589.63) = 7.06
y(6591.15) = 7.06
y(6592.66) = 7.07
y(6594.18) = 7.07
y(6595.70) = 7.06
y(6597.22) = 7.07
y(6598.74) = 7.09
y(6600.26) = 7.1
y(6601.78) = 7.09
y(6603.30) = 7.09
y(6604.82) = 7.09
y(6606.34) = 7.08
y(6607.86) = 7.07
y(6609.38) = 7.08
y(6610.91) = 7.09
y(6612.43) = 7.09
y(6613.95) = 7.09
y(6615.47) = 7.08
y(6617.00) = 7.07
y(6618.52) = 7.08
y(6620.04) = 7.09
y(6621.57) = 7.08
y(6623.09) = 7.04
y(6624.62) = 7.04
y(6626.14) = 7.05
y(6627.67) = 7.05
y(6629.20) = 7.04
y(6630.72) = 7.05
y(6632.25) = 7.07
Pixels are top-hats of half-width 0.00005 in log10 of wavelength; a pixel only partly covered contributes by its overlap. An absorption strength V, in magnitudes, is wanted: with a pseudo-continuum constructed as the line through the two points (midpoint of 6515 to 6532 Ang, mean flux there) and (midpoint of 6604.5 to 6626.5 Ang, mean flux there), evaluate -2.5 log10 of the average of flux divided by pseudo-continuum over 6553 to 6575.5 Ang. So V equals 0.167 mag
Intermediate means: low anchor 7.23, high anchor 7.08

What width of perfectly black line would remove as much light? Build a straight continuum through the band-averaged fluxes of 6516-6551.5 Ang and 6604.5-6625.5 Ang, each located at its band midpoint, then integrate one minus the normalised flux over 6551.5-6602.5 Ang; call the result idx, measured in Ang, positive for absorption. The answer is 3.4 Ang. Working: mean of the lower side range 7.17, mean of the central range 6.65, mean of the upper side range 7.08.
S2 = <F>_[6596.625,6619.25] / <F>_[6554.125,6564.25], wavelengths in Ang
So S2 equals 1.2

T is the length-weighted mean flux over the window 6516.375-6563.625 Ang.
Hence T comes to 6.9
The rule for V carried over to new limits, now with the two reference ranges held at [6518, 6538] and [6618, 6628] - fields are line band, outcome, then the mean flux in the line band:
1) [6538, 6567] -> 0.11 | 6.48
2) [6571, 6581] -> 0.04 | 6.9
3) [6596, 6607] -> 0.00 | 7.09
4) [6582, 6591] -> 0.01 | 7.07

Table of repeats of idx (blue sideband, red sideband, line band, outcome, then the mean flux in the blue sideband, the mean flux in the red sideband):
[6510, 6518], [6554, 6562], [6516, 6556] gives -2.58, 7.26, 6.15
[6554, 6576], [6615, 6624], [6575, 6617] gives -2.56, 6.12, 7.07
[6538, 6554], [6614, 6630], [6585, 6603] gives -0.05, 7.05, 7.06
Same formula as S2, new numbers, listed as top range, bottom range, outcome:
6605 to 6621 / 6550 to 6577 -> 1.13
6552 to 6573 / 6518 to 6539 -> 0.84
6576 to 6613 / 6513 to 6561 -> 1.00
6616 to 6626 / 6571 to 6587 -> 1.02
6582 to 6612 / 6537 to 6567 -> 1.09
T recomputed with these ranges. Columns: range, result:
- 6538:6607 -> 6.76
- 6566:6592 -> 6.86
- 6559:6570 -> 5.6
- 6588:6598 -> 7.06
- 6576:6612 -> 7.06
